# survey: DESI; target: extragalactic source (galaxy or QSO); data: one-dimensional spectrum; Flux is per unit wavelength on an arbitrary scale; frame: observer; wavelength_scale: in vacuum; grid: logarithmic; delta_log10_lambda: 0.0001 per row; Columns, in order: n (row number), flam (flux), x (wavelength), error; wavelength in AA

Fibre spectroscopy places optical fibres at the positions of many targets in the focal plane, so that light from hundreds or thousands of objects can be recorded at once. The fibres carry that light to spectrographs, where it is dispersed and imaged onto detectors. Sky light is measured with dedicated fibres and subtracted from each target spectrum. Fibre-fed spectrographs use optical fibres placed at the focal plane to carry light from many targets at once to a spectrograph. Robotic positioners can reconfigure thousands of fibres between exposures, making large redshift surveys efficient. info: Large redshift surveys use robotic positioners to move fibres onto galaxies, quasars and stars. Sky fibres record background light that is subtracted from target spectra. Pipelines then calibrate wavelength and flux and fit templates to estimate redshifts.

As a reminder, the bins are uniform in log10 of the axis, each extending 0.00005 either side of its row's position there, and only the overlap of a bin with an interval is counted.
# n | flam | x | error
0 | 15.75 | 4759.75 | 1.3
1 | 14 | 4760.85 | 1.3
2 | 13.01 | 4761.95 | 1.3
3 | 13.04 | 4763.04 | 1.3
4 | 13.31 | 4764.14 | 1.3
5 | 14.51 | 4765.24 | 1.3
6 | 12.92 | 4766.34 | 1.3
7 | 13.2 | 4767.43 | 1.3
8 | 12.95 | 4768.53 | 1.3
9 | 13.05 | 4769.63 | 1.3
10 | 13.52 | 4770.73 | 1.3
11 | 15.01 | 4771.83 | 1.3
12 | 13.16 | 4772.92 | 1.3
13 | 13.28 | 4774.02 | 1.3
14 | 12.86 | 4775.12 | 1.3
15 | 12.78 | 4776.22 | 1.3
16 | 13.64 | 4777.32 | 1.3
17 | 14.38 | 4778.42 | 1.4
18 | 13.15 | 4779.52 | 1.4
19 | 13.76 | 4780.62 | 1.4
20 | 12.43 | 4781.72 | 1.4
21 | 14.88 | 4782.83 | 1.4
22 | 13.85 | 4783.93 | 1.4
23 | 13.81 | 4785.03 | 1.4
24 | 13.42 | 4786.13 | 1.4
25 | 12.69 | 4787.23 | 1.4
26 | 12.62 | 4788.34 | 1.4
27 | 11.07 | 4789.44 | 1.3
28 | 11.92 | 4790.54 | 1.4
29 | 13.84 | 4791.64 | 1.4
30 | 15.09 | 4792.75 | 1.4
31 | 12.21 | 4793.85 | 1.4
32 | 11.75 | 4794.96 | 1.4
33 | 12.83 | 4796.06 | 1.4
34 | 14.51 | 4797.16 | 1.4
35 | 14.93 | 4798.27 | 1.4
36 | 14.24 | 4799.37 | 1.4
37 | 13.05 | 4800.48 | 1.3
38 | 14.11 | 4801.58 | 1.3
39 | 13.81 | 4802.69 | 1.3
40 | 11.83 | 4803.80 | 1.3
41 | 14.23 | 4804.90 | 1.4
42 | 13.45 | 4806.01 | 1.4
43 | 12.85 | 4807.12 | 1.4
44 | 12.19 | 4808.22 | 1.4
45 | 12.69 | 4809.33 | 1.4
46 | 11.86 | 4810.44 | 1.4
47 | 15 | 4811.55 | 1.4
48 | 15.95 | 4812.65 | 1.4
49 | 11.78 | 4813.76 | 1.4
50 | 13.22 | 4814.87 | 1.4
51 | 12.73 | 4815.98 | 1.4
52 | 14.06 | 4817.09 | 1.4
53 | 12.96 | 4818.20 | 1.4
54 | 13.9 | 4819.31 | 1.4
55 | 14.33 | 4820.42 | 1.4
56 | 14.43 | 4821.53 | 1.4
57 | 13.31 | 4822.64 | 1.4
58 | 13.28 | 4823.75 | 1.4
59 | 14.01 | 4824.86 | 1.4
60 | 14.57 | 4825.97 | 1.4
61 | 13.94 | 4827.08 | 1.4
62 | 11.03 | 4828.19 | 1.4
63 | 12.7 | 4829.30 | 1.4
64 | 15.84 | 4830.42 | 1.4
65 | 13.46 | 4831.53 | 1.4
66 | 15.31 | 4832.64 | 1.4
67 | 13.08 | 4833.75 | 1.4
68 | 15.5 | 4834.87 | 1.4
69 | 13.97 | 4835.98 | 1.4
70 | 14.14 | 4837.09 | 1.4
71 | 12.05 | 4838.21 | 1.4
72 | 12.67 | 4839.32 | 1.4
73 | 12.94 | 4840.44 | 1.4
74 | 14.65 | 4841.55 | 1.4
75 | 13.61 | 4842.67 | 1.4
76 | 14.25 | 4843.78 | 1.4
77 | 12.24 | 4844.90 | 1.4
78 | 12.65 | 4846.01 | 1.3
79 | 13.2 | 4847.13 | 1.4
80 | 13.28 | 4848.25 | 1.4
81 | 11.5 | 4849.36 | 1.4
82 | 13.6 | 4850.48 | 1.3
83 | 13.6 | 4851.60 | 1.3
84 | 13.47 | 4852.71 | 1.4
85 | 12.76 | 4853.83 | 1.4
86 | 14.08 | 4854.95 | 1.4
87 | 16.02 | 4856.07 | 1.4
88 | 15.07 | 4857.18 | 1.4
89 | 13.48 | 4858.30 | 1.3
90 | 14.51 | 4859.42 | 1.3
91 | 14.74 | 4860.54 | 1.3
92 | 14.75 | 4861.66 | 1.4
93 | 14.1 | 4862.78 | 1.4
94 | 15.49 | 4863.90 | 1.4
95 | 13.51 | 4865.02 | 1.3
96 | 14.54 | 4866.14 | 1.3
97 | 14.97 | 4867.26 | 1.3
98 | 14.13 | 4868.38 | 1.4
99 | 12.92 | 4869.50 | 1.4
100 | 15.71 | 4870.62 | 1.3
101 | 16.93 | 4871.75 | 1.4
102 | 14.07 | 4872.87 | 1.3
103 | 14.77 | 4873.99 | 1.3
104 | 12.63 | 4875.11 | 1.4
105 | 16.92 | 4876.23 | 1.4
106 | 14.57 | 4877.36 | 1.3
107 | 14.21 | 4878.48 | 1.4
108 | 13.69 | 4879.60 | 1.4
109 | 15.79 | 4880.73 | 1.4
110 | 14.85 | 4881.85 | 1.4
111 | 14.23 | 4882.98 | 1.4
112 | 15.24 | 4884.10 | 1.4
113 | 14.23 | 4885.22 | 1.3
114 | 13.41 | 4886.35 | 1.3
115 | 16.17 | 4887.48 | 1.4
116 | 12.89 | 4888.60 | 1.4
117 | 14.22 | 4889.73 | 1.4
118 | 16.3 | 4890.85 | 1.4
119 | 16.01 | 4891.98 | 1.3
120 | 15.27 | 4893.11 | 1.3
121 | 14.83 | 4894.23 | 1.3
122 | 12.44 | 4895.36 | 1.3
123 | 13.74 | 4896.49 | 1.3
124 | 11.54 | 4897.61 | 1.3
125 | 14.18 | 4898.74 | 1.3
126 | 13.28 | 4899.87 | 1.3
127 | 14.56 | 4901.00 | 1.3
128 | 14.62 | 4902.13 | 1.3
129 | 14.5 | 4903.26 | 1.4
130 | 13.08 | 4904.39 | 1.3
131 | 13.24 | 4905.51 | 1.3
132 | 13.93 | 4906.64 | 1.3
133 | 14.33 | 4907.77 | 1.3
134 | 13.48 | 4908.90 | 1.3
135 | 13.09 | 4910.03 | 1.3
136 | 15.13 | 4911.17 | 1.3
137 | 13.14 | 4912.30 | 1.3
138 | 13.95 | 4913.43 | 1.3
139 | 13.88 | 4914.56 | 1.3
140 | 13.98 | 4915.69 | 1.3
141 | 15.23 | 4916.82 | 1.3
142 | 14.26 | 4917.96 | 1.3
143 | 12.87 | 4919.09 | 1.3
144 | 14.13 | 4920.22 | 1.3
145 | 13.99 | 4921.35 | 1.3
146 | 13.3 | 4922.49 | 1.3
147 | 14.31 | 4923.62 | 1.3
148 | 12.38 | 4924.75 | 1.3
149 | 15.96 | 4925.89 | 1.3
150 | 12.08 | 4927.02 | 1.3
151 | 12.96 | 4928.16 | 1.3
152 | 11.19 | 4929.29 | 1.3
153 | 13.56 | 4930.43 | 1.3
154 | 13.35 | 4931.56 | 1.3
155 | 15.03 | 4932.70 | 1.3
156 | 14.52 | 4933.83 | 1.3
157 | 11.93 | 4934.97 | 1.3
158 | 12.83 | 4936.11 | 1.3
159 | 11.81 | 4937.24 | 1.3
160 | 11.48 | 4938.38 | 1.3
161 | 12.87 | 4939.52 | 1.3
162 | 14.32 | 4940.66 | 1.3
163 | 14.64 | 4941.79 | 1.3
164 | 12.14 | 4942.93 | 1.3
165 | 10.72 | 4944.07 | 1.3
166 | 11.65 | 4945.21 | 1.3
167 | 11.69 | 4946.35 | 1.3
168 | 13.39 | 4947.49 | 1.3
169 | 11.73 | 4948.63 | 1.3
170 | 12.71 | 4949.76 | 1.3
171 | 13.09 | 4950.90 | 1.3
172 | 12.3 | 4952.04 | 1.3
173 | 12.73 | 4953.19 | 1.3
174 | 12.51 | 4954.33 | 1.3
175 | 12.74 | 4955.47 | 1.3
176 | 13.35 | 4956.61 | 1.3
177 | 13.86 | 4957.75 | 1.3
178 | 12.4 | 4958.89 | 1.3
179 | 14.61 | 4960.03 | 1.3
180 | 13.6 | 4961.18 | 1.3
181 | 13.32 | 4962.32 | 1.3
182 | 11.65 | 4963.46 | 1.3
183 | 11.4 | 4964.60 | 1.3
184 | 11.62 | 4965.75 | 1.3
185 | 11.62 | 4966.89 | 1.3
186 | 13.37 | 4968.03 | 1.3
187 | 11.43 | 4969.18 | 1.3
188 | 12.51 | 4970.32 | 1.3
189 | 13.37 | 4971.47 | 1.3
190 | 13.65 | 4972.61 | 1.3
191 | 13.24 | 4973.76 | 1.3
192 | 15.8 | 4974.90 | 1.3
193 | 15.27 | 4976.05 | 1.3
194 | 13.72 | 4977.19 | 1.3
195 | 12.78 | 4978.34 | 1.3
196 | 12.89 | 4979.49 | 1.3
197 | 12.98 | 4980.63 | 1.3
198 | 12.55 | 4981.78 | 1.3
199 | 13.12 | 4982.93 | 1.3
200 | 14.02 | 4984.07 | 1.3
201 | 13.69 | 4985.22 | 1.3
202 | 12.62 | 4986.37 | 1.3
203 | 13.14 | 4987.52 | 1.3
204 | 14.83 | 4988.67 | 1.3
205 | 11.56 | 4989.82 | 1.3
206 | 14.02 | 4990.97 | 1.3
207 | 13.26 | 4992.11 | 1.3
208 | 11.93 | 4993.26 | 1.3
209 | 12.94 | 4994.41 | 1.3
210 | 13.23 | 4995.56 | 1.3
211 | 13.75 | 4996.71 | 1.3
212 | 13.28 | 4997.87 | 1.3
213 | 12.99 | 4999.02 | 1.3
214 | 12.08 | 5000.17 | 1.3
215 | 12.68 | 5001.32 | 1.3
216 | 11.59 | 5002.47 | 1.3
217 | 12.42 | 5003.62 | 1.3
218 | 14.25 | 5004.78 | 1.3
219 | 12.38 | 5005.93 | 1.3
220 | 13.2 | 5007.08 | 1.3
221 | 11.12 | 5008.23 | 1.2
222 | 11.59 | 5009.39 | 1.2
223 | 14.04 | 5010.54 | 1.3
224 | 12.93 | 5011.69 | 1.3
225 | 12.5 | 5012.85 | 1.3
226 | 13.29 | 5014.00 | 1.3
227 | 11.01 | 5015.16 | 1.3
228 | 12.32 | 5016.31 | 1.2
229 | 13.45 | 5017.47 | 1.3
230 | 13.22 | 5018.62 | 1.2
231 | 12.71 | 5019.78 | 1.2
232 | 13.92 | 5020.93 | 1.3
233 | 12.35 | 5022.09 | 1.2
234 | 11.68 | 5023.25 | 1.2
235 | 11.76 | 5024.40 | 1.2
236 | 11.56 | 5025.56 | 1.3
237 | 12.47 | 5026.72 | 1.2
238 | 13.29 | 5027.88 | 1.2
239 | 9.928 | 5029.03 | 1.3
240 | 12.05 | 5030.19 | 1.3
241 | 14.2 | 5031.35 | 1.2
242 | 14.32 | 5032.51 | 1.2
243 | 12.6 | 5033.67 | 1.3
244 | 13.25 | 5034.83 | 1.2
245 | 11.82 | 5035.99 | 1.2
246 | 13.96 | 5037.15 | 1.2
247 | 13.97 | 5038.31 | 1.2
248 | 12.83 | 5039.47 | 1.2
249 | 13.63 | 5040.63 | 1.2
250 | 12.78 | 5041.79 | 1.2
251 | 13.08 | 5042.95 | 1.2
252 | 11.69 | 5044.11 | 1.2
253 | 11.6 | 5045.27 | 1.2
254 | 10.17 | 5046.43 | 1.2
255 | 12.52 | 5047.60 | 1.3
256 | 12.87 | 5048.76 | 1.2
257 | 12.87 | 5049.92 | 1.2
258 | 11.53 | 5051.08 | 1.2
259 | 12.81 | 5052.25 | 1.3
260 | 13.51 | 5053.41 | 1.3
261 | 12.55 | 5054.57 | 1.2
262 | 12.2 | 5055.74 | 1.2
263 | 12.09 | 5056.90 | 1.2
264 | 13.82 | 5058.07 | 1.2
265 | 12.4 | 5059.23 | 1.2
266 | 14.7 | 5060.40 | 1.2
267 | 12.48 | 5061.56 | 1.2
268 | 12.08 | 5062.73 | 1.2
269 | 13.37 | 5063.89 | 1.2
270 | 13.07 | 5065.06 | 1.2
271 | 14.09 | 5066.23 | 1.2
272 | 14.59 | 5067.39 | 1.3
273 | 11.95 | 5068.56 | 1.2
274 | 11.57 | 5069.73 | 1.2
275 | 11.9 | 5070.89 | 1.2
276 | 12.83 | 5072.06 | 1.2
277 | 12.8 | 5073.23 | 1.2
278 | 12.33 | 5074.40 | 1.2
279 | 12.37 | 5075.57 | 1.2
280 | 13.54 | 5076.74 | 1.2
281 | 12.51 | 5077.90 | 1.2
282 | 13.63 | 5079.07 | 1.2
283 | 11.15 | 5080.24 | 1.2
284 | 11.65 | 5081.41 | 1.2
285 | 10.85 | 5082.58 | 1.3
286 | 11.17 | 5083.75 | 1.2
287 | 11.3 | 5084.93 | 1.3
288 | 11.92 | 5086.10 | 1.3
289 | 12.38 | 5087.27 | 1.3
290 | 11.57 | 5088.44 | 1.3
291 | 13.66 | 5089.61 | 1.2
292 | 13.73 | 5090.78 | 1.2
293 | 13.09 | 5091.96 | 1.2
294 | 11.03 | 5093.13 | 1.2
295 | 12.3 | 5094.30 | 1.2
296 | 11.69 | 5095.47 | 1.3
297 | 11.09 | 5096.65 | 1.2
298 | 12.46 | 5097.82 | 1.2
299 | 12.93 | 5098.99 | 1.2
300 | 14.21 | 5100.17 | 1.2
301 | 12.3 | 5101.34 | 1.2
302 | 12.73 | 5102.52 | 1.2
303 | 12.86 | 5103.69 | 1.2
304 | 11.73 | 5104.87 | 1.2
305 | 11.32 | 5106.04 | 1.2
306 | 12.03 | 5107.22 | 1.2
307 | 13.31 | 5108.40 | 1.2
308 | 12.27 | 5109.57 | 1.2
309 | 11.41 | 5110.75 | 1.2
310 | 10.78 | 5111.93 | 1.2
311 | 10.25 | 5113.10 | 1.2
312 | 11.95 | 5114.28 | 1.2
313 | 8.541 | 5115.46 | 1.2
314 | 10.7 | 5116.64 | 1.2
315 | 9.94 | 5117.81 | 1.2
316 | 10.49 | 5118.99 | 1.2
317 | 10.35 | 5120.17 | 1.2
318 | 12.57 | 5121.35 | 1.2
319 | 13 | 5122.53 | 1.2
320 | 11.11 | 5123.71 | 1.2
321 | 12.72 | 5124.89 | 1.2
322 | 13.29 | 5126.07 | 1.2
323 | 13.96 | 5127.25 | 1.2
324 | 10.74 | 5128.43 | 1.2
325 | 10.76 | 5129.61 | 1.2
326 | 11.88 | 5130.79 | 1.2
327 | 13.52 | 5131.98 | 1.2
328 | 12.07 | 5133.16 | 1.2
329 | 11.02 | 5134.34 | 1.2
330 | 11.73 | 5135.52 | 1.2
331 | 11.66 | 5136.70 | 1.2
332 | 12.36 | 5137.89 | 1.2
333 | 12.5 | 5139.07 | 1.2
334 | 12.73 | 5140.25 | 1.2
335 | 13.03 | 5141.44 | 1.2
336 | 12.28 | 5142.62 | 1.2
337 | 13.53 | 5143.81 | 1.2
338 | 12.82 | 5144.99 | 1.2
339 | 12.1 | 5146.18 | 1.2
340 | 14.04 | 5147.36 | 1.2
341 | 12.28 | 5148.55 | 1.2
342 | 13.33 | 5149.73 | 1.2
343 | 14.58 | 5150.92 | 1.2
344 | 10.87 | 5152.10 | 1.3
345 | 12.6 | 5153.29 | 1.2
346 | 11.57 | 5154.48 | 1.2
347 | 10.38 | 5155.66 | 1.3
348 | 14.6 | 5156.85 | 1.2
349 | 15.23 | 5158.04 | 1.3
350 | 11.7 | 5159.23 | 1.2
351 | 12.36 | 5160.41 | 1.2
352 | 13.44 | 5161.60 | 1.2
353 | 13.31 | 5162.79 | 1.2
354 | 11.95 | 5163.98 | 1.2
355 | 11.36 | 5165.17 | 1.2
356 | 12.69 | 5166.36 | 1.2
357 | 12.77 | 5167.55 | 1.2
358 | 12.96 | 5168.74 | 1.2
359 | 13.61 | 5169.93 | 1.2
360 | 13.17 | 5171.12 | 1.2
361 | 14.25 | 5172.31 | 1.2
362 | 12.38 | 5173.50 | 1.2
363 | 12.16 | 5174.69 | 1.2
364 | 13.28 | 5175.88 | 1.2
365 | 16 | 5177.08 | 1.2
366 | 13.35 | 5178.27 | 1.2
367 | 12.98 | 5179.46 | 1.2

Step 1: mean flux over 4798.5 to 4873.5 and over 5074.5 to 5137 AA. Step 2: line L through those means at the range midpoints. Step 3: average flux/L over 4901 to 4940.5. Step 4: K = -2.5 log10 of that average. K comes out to -0.03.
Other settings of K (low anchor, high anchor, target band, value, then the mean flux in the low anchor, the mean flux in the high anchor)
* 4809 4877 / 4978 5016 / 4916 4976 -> 0.01 mag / 13.9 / 12.9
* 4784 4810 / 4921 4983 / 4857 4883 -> -0.12 mag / 13.2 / 13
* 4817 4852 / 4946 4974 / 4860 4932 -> -0.08 mag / 13.6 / 12.7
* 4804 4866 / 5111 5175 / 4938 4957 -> 0.05 mag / 13.7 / 12.3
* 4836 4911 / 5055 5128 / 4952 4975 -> 0.04 mag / 14.1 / 12.2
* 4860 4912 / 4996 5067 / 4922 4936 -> 0.04 mag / 14.4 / 12.7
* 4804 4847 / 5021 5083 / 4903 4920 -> -0.06 mag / 13.5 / 12.6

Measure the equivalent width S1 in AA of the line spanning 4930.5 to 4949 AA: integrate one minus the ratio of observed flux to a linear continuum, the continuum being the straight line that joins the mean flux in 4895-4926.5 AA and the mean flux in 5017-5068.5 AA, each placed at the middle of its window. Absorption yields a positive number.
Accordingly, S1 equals 1.1 AA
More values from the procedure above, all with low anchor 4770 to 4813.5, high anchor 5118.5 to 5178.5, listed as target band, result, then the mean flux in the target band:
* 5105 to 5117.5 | 1.4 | 11.2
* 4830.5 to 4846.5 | -0.5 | 13.7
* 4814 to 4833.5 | -0.5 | 13.7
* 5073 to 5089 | 0.9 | 12.1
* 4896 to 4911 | -0.6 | 13.7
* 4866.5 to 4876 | -1.0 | 14.6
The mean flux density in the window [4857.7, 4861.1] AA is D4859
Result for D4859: 14.2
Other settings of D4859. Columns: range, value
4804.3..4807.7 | 13.5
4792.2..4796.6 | 13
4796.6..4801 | 14.2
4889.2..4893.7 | 15.5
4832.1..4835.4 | 14.6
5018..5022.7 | 13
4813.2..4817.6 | 12.9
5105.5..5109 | 12.2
